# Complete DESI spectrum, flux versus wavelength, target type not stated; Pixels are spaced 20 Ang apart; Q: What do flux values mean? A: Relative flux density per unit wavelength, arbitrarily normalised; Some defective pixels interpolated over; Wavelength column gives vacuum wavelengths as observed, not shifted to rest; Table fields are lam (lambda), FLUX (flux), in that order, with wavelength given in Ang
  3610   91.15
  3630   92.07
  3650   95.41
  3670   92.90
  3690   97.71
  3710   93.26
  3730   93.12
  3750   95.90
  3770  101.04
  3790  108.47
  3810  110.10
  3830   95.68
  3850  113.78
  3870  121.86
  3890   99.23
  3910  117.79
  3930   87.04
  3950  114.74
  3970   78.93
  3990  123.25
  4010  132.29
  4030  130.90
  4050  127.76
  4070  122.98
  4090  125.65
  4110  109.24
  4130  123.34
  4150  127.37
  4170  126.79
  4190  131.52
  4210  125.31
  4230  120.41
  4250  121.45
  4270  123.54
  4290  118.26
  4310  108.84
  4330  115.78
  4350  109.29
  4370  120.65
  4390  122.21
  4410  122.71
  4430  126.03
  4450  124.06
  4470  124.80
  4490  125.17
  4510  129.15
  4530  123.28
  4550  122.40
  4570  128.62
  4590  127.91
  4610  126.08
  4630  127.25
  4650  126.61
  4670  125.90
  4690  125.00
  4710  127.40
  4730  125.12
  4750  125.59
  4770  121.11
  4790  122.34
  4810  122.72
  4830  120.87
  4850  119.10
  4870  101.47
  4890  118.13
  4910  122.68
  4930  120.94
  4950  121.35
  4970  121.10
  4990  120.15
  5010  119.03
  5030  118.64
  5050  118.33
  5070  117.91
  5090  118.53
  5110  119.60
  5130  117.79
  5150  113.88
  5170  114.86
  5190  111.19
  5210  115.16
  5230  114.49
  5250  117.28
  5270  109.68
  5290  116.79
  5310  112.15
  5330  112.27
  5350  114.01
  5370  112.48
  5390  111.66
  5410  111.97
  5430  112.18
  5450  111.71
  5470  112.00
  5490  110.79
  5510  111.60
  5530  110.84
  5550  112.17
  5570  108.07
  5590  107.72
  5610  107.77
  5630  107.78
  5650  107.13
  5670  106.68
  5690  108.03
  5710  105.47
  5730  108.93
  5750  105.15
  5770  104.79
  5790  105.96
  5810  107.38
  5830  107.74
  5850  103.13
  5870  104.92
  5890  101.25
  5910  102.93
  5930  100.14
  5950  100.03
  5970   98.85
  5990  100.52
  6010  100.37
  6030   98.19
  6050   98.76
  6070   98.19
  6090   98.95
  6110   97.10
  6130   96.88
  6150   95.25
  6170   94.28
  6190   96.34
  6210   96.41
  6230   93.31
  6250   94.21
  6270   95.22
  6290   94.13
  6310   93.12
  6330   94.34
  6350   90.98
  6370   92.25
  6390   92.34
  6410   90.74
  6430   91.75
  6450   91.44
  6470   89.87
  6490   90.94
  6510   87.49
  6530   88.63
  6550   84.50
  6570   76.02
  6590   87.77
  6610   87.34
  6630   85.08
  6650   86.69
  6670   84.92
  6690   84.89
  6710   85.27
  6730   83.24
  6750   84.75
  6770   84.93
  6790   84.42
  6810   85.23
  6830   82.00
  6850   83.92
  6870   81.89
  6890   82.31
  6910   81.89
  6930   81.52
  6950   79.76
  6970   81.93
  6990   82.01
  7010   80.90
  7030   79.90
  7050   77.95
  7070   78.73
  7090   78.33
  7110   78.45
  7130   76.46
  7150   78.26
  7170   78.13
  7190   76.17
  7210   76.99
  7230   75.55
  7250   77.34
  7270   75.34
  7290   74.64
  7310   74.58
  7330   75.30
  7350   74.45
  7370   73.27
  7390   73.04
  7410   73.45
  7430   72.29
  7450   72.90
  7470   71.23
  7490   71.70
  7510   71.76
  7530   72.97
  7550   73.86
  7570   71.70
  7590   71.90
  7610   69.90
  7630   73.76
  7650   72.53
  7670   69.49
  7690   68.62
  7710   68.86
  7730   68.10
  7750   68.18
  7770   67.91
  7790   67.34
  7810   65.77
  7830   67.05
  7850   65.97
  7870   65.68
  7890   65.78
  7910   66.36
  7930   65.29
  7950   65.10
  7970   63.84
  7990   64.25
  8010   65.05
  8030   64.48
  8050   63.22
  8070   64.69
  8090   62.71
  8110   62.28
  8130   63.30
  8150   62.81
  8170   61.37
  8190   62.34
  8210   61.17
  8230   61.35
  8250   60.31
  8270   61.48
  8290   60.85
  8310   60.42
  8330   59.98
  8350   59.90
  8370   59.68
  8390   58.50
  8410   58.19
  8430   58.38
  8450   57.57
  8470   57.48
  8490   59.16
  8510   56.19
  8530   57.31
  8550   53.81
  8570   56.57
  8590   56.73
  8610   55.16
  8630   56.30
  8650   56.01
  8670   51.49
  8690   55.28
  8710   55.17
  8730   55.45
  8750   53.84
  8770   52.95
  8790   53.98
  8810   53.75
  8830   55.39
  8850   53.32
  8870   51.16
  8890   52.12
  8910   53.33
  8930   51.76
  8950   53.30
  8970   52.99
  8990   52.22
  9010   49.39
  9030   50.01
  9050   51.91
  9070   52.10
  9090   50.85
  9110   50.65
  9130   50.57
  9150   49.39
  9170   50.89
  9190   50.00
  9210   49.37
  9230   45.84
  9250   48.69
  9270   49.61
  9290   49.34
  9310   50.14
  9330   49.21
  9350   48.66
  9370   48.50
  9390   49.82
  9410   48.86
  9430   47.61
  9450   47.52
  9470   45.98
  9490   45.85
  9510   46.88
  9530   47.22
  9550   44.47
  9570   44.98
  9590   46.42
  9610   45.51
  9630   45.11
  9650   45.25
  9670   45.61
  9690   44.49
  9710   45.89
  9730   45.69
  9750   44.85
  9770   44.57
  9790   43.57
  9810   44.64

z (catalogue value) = 0.00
